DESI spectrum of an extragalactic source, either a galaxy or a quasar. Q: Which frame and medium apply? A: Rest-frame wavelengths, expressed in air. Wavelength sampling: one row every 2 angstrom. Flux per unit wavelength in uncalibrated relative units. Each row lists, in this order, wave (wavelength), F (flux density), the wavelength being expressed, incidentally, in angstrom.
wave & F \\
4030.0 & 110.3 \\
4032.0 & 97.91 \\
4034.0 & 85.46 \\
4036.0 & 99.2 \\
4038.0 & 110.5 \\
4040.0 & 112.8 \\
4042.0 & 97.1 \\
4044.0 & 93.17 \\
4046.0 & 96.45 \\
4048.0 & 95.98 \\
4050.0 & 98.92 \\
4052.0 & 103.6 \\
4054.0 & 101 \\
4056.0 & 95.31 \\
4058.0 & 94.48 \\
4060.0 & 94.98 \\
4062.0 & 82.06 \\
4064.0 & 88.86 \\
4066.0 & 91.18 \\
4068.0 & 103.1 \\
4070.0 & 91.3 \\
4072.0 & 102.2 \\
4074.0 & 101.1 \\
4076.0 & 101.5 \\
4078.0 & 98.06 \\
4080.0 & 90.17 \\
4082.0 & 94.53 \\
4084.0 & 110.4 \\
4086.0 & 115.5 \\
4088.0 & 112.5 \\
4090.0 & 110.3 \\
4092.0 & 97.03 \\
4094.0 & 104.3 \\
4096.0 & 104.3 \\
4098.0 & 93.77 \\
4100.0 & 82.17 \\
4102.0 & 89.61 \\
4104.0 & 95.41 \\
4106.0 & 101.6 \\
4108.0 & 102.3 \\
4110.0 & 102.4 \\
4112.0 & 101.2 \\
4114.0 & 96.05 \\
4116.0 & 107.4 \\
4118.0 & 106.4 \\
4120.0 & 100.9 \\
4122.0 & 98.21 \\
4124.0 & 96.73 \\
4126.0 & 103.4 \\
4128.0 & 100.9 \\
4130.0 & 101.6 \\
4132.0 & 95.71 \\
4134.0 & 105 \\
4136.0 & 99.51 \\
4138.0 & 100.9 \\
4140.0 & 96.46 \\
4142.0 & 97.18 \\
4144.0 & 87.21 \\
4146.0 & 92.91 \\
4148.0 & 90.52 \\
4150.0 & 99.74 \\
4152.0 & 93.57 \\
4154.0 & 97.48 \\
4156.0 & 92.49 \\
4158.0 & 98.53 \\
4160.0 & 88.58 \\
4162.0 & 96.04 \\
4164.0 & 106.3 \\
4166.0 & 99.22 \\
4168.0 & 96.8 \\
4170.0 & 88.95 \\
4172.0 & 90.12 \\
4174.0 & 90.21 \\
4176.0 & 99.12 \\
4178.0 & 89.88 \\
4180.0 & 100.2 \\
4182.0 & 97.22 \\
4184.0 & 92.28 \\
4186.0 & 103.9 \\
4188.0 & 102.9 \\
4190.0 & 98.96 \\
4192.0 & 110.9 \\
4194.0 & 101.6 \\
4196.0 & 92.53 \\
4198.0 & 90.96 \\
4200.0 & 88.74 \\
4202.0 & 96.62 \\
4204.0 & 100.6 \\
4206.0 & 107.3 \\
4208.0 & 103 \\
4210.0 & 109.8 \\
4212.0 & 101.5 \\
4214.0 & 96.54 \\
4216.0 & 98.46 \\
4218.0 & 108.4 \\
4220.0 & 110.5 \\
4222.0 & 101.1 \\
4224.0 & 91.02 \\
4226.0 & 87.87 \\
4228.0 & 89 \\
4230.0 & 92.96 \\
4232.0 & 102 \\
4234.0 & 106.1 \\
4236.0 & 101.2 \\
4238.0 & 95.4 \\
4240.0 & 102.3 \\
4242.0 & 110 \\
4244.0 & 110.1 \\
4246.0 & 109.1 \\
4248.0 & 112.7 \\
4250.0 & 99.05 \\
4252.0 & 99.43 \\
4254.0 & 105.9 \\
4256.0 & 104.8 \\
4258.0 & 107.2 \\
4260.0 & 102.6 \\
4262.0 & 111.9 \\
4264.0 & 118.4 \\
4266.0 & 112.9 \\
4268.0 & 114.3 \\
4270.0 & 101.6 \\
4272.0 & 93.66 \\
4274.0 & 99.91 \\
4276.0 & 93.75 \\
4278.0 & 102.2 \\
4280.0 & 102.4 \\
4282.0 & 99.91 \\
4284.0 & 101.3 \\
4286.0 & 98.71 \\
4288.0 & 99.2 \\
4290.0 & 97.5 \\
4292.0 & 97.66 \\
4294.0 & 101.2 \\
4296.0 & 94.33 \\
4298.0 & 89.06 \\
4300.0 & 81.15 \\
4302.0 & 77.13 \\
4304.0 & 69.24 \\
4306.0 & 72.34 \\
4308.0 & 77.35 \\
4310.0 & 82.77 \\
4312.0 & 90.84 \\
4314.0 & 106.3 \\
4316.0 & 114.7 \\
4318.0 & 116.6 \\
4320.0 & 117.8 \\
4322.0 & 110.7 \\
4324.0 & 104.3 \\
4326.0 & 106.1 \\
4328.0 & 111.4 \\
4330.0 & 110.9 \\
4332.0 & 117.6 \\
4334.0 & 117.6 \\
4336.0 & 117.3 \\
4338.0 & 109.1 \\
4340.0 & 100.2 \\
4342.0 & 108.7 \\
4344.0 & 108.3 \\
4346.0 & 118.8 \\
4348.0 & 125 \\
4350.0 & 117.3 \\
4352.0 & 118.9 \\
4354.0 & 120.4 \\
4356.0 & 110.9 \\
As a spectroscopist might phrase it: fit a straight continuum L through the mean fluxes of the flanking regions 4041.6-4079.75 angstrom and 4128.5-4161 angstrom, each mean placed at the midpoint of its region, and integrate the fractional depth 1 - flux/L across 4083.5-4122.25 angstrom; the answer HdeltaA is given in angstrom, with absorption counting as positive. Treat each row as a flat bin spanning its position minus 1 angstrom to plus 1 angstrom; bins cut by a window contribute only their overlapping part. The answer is -2.2 angstrom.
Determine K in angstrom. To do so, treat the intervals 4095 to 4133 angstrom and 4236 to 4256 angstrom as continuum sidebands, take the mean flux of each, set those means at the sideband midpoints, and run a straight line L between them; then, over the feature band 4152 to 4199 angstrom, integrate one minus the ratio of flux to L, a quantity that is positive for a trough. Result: 2.29 angstrom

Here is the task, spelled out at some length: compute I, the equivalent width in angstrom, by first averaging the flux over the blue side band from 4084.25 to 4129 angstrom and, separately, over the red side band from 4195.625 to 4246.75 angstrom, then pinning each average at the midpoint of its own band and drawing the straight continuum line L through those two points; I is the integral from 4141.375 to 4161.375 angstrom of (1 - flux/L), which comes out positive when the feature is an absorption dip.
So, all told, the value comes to 1.39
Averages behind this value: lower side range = 101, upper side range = 100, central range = 93.8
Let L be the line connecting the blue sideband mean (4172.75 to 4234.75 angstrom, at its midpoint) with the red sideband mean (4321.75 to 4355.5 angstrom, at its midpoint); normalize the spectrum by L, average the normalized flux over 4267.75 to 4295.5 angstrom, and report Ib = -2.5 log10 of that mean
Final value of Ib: 0.08 mag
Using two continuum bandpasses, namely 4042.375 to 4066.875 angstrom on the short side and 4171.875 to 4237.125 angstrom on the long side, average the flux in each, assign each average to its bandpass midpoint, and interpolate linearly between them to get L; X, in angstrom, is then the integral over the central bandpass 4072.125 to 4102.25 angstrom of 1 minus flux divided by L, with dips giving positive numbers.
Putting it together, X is -1.60 angstrom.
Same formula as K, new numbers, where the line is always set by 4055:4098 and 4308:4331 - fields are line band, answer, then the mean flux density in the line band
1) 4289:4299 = 0.8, 96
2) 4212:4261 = 0.7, 102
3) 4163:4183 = 1.1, 95.8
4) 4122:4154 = 1.0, 97.4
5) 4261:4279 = -0.2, 105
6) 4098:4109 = 0.6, 94.2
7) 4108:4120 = -0.3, 103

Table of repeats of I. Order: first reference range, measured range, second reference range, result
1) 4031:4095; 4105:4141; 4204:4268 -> -0.09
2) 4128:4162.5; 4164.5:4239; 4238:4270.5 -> 2.71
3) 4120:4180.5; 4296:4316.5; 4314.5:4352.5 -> 4.60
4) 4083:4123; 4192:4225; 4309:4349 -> 1.61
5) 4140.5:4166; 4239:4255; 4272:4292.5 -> -1.32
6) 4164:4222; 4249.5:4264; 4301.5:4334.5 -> -0.86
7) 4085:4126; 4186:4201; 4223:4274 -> 0.57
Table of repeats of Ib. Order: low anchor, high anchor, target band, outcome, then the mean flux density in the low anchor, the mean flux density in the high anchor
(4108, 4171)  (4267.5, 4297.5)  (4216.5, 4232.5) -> 0.012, 98.1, 99.4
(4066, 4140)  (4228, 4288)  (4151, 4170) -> 0.059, 100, 104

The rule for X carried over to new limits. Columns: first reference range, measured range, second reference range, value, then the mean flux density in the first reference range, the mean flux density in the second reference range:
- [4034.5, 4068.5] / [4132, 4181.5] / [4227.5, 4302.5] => 1.8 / 97.3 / 101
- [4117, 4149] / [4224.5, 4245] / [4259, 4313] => -0.6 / 98.3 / 95.7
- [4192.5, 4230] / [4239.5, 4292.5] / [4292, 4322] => -4.8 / 98.7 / 93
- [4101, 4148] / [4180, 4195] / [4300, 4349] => -0.1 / 98.9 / 103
